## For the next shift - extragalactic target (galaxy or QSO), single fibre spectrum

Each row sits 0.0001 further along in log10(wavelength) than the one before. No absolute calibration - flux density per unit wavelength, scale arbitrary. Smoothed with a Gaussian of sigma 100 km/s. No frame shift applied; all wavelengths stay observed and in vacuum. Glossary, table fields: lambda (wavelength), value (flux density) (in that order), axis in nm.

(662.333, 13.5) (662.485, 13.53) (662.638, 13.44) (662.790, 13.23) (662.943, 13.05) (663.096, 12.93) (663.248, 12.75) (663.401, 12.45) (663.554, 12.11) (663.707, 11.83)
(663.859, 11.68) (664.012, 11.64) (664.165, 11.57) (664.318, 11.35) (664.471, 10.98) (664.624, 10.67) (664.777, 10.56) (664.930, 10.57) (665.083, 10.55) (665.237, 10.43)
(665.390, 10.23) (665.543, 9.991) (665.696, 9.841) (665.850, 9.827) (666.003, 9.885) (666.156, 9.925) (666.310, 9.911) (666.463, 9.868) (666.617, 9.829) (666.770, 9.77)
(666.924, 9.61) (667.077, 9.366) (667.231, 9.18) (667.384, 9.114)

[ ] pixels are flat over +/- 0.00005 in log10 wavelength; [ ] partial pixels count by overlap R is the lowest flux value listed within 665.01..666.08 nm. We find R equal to 9.827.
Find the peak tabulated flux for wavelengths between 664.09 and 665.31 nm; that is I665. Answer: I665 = 11.57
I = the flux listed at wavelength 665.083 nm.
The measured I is 10.55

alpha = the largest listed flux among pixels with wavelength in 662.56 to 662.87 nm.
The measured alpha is 13.44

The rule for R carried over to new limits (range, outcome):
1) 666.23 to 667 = 9.61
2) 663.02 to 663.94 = 11.68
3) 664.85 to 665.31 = 10.43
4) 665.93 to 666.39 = 9.885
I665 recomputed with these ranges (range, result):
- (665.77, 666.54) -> 9.925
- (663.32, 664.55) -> 12.45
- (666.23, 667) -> 9.911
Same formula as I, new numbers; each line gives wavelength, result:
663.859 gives 11.68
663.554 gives 12.11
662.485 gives 13.53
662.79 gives 13.23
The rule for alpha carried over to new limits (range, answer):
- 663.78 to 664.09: 11.68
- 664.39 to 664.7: 10.98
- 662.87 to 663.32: 13.05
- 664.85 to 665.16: 10.57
